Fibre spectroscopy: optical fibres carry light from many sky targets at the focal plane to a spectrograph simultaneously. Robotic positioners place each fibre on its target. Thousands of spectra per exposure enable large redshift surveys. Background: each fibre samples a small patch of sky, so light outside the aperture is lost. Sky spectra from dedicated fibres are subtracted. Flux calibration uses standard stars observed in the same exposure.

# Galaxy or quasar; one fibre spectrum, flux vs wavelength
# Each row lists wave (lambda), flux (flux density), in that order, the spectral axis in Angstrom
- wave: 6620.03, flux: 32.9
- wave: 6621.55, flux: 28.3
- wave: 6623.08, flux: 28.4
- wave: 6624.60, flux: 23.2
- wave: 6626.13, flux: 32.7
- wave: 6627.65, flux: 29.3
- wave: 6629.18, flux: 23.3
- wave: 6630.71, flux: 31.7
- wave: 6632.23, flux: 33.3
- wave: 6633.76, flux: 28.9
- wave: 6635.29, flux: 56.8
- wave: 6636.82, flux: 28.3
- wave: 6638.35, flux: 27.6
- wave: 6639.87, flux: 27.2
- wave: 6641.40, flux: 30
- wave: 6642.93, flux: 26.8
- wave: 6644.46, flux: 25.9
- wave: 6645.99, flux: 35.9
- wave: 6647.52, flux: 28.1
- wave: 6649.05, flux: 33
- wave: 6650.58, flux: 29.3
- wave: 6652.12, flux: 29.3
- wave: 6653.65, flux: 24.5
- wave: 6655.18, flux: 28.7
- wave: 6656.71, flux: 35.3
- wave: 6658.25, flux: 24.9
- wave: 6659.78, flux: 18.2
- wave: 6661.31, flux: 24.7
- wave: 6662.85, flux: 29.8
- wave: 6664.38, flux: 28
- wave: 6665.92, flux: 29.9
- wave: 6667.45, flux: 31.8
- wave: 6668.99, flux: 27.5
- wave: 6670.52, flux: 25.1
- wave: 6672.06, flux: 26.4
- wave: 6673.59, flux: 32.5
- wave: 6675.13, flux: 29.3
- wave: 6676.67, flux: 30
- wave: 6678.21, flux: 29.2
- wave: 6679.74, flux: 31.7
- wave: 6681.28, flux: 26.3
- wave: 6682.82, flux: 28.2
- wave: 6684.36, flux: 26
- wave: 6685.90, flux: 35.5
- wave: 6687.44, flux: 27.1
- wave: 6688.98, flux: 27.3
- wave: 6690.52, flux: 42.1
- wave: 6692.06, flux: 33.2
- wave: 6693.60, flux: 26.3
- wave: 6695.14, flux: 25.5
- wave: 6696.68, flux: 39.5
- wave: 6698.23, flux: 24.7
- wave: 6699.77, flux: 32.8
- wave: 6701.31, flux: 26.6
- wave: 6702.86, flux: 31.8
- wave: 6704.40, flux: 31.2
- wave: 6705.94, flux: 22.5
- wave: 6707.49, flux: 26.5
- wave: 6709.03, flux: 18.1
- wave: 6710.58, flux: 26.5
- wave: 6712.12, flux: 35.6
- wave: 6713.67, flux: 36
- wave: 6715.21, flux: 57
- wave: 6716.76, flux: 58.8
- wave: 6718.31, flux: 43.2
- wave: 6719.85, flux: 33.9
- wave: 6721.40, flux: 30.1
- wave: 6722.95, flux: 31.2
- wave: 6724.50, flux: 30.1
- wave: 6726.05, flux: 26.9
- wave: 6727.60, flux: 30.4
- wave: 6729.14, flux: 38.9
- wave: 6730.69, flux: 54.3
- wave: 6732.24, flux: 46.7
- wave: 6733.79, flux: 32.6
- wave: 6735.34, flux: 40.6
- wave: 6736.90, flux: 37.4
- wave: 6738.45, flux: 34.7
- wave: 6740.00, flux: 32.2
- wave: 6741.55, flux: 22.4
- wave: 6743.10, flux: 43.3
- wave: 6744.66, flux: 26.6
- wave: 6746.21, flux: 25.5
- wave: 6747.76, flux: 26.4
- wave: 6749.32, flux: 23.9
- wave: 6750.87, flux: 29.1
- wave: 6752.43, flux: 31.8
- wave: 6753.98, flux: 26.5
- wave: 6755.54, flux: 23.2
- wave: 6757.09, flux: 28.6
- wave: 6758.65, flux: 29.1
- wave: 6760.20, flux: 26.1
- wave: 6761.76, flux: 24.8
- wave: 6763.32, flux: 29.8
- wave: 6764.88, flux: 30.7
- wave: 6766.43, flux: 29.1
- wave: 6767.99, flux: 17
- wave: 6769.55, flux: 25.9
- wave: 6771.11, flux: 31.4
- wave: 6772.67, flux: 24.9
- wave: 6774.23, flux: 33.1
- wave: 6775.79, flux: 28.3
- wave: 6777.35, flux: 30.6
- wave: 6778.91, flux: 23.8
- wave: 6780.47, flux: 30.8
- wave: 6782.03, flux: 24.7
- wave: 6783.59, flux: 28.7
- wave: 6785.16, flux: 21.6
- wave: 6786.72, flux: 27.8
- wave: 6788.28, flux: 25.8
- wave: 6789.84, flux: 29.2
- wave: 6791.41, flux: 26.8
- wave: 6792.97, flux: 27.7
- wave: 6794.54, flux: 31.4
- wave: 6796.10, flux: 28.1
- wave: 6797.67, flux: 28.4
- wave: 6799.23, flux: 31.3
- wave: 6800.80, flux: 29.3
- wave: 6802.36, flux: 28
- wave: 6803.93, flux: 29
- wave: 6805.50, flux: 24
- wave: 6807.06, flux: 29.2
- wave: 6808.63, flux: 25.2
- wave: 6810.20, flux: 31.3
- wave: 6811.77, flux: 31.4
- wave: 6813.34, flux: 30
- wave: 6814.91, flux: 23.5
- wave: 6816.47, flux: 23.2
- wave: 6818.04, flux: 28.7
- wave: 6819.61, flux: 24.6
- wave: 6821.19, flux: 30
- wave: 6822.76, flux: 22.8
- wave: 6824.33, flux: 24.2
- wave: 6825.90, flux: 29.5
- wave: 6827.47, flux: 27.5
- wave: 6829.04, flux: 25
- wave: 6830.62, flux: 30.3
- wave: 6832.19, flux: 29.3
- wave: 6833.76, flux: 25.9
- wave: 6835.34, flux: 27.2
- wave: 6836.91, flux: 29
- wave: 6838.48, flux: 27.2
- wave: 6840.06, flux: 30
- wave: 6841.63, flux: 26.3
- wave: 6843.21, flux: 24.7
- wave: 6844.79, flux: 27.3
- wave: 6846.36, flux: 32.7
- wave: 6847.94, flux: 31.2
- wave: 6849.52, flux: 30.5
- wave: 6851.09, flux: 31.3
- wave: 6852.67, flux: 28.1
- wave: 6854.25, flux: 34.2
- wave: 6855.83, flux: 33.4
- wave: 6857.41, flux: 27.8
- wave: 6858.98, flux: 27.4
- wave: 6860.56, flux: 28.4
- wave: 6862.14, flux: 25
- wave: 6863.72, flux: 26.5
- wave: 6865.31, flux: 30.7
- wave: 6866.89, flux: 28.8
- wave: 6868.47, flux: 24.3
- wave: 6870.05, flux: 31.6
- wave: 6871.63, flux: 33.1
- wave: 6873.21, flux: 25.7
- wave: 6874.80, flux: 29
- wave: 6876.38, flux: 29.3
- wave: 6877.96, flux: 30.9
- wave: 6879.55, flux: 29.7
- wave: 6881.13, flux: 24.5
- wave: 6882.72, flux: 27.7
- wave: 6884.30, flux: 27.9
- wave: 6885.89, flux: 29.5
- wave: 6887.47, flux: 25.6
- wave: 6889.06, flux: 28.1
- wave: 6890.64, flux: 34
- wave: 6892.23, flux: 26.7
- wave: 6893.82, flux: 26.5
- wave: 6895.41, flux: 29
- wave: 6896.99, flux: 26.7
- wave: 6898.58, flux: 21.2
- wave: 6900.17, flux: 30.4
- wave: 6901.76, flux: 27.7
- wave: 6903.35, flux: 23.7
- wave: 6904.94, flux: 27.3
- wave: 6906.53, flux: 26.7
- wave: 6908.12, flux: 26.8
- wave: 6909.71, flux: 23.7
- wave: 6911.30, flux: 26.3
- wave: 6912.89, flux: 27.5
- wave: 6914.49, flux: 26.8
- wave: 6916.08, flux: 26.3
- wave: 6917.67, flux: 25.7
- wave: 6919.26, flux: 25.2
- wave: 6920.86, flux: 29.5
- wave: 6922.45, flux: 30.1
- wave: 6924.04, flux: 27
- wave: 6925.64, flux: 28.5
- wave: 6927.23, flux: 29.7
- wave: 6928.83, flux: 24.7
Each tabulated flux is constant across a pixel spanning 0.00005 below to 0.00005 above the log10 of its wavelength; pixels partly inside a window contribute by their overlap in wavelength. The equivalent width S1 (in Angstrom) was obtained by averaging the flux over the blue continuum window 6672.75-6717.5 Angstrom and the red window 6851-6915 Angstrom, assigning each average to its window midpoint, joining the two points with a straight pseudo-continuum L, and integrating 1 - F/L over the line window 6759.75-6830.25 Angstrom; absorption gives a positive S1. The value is 5.3 Angstrom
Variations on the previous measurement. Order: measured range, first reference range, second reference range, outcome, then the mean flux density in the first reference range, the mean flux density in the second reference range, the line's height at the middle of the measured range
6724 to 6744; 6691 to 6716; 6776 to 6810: -4.2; 31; 27.8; 29.9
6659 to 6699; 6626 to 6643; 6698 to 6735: 5.0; 31.5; 34.7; 33.2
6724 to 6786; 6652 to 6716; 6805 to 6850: -3.0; 29.6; 27.6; 28.6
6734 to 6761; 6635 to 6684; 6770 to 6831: -1.6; 29.1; 27.7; 28.2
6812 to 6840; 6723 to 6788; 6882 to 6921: 1.4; 30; 27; 28.5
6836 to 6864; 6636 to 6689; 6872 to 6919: -1.5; 28.6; 27.3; 27.6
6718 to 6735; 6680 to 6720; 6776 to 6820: -2.8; 32.4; 27.7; 31.1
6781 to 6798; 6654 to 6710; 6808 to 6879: 0.7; 28.7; 28.3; 28.4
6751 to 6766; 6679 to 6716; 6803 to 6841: 0.6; 30.8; 27.4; 29.1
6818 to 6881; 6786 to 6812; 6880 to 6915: -1.7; 28.4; 27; 27.7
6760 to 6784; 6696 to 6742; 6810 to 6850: 2.9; 34.5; 27.7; 31.3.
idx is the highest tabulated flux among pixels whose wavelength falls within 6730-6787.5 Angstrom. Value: 54.3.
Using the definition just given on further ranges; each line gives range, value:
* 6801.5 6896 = 34.2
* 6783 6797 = 31.4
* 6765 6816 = 33.1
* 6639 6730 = 58.8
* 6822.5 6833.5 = 30.3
